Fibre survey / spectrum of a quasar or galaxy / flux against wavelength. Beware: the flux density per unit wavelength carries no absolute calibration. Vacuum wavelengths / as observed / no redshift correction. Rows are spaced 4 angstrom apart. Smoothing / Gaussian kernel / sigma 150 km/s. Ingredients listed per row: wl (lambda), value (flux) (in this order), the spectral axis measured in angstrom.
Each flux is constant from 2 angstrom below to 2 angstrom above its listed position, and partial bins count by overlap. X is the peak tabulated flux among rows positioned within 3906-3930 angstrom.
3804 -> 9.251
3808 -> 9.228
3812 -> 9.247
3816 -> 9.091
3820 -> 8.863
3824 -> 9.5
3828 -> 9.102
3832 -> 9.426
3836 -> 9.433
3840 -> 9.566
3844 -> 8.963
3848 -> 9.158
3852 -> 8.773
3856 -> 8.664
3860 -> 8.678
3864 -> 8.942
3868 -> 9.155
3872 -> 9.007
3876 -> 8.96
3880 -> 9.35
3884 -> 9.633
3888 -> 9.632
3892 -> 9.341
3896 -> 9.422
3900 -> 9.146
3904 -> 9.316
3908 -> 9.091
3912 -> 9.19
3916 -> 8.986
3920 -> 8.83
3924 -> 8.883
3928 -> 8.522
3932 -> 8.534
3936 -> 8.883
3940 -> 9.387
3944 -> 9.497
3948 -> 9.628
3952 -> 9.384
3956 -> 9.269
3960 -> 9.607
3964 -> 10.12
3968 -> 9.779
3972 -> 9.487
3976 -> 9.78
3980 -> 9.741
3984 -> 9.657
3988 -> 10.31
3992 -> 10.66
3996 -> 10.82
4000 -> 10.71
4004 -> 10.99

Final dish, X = 9.19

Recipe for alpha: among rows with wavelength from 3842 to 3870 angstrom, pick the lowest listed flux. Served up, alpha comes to 8.664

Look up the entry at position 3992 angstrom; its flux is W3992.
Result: 10.66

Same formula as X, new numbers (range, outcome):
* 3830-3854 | 9.566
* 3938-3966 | 10.12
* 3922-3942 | 9.387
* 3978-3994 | 10.66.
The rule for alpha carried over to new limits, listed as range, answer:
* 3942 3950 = 9.497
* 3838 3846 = 8.963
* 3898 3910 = 9.091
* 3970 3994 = 9.487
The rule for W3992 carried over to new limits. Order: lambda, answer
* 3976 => 9.78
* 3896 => 9.422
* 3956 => 9.269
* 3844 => 8.963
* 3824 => 9.5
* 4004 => 10.99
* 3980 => 9.741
